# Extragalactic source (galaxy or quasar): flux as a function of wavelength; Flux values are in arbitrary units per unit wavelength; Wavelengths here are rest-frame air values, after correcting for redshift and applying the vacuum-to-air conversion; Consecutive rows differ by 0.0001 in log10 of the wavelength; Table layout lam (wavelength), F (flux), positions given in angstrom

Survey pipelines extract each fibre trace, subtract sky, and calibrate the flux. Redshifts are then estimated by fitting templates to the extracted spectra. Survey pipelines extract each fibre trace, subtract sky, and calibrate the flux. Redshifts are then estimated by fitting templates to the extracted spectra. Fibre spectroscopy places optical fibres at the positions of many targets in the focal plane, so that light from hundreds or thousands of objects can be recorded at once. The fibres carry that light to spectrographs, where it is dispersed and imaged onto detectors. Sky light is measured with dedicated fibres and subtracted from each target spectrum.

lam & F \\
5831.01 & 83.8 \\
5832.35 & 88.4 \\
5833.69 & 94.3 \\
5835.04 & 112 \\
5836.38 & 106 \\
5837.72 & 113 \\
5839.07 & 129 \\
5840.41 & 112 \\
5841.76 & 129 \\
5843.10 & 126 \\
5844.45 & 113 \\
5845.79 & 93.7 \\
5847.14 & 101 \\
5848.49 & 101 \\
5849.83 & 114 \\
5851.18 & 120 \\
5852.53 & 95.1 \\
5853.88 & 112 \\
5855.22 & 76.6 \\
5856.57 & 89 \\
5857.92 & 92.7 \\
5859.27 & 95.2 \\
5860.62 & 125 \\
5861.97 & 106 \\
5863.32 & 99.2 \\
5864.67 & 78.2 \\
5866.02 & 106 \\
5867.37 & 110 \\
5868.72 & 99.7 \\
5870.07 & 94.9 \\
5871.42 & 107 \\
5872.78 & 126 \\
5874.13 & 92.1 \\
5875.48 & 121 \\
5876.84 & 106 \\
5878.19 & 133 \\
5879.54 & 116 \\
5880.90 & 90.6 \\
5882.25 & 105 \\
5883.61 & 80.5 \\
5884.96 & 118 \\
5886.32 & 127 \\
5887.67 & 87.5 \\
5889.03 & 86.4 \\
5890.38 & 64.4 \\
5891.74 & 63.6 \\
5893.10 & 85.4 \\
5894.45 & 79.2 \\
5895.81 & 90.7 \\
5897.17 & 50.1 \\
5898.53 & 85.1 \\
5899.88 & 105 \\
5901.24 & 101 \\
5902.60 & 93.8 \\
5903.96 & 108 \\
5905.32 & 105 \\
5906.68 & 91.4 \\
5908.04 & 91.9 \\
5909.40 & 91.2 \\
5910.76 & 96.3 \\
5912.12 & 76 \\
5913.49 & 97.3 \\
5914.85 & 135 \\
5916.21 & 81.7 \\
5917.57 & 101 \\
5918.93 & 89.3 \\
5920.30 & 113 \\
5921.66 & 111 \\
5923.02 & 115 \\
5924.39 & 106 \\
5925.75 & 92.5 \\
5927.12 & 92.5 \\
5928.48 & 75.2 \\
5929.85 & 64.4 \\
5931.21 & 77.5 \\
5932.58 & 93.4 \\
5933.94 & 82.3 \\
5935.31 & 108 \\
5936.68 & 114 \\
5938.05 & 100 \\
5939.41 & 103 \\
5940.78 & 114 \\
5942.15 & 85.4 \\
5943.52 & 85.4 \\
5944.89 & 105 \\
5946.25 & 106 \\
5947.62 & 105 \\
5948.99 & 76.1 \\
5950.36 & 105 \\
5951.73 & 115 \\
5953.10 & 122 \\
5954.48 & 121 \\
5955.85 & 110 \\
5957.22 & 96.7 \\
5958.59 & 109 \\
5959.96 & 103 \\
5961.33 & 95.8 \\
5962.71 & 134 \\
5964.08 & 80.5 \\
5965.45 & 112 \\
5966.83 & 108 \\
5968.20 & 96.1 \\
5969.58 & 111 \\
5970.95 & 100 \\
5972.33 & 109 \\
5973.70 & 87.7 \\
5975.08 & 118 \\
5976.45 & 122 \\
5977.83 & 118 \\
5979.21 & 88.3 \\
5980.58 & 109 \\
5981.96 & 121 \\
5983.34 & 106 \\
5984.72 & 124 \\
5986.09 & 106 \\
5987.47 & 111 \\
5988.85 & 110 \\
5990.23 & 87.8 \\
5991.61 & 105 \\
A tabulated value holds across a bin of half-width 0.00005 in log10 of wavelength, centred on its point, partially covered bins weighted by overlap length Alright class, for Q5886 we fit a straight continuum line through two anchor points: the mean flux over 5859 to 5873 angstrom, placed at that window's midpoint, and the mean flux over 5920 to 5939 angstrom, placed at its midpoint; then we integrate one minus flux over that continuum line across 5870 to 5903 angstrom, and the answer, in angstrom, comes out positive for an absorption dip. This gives 1.6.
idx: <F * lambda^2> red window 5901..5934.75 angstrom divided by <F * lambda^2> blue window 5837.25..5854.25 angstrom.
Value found 0.9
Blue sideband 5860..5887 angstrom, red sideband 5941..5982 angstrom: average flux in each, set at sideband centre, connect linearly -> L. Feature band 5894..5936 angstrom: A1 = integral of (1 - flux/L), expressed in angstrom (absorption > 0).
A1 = 4.9 angstrom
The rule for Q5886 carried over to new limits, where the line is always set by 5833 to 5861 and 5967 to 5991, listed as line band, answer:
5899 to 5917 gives 1.56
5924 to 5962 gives 3.05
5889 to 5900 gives 3.08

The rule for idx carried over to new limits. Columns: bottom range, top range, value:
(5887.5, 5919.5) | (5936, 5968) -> 1.18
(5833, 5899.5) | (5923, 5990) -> 1.05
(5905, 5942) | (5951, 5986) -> 1.14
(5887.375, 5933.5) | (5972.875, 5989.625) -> 1.24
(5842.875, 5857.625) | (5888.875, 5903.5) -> 0.82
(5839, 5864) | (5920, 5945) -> 0.93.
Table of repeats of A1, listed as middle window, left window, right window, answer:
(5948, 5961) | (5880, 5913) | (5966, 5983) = -0.4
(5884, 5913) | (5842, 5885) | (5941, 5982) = 4.0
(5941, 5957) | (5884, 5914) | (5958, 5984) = -0.2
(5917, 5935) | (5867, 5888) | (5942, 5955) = 1.9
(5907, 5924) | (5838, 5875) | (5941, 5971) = 0.8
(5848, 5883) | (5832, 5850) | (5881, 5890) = -0.2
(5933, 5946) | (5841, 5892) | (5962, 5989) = 0.8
